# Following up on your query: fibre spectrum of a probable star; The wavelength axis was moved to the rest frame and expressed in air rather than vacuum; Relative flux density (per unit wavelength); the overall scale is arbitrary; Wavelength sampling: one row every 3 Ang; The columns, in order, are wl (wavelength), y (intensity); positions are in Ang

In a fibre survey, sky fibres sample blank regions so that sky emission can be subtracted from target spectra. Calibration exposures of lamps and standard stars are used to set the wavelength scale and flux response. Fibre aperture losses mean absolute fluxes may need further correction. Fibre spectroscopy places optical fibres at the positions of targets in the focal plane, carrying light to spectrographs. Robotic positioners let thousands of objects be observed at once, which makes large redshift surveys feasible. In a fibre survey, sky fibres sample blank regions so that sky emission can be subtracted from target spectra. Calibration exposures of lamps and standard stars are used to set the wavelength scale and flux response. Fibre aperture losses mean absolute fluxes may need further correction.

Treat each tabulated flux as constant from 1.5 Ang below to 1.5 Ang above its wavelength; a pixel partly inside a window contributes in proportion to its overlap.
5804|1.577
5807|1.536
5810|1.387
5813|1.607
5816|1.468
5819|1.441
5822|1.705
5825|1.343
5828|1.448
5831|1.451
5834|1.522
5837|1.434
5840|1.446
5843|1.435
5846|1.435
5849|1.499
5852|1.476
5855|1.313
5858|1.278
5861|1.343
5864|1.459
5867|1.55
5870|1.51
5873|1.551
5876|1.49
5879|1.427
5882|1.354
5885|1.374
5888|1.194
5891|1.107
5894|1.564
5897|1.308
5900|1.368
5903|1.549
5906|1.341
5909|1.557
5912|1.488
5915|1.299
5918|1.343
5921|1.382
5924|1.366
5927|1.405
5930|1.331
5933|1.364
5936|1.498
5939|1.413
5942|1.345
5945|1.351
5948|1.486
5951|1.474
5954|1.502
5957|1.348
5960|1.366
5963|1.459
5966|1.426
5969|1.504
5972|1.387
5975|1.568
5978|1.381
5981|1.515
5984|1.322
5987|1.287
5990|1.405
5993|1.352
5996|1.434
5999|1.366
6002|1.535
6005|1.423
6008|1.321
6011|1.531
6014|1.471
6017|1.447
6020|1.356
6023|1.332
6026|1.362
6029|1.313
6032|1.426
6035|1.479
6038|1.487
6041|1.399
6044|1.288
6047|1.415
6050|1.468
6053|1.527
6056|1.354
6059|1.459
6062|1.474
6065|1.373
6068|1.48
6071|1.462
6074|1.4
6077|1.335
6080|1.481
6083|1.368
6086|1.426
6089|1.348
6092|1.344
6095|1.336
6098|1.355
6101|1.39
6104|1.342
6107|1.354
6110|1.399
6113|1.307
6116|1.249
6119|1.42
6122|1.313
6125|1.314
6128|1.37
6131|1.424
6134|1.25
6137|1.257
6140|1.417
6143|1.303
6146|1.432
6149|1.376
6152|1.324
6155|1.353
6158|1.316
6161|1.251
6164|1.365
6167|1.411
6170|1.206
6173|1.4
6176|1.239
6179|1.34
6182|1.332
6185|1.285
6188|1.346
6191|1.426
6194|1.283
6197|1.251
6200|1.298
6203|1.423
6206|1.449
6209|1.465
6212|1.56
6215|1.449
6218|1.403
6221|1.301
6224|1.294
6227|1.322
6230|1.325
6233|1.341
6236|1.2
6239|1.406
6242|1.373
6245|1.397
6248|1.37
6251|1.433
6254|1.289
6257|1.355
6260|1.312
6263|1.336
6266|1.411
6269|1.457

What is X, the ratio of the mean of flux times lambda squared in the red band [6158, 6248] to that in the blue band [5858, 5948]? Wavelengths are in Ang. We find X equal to 1.1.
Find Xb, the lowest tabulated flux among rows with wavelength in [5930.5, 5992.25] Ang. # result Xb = 1.287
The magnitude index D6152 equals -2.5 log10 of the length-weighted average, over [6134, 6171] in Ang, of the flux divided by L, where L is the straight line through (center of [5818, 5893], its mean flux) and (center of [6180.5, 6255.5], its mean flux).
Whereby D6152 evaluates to 0.03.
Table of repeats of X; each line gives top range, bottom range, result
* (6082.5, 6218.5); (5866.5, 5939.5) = 1.05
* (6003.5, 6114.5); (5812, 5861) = 1.04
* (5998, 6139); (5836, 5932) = 1.05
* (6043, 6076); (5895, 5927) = 1.07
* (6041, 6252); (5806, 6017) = 1.04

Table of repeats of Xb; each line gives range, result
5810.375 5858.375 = 1.278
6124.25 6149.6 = 1.25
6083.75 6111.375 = 1.336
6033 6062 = 1.288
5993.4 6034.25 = 1.313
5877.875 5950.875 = 1.107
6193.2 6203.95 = 1.251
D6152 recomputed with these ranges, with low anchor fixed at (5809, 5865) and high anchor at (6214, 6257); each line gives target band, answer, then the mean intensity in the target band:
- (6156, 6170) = 0.04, 1.32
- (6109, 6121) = 0.03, 1.34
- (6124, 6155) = 0.02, 1.35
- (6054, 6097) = -0.01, 1.4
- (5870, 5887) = 0.00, 1.44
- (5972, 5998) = 0.00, 1.41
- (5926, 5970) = 0.00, 1.42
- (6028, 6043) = -0.02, 1.42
